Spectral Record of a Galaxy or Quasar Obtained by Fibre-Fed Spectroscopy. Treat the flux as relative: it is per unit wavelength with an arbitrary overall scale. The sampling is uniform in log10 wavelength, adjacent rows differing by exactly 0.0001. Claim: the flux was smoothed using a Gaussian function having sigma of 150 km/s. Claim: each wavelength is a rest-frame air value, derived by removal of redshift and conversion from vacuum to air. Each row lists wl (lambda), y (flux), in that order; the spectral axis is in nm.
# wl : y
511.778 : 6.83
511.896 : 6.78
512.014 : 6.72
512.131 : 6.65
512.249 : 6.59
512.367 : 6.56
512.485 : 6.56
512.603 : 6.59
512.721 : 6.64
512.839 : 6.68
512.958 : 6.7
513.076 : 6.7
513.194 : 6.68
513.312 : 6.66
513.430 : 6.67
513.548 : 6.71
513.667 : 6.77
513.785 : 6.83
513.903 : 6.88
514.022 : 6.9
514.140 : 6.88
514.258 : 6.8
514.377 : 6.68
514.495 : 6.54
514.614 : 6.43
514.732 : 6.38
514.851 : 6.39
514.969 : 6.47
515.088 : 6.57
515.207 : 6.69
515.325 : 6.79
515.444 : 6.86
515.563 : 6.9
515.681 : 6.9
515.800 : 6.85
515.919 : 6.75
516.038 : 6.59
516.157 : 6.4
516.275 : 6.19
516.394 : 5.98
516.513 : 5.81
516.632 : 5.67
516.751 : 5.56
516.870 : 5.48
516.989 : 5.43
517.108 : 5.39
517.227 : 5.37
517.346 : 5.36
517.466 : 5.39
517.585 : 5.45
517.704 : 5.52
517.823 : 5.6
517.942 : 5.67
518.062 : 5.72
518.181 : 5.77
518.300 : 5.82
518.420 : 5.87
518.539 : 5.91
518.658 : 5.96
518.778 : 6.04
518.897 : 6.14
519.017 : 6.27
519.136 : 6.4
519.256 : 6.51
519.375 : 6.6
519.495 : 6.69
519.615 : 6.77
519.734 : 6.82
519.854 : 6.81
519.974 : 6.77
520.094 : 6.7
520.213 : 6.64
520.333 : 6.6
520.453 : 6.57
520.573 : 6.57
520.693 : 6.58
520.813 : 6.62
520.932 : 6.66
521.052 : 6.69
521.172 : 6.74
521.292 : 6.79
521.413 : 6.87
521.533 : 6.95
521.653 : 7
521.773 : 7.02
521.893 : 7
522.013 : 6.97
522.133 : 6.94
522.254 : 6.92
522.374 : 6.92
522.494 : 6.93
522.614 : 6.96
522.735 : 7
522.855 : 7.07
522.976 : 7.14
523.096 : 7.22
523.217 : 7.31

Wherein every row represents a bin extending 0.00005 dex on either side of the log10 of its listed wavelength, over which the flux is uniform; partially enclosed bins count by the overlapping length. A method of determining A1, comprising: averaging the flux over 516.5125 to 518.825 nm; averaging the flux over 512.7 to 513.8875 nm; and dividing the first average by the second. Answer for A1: 0.84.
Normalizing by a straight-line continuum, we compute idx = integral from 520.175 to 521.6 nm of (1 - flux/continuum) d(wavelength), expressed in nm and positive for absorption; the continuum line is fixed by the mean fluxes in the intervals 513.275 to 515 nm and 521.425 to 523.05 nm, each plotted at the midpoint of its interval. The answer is 0.05 nm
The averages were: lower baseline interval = 6.67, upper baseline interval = 6.99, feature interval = 6.69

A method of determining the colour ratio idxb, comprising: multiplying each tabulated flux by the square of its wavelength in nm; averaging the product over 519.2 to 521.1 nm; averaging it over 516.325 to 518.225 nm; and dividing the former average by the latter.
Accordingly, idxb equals 1.21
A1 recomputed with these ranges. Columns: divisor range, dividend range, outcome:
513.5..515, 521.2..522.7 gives 1.04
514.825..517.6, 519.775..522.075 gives 1.10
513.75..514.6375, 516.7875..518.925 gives 0.84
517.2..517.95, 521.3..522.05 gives 1.27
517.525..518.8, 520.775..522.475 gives 1.19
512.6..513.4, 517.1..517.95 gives 0.82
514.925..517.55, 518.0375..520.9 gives 1.04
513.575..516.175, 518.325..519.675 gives 0.94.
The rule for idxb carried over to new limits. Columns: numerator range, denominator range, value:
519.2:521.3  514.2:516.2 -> 1.02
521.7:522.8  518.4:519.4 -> 1.14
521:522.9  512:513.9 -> 1.07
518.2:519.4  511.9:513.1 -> 0.95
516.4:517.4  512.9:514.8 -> 0.84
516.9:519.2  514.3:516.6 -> 0.89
